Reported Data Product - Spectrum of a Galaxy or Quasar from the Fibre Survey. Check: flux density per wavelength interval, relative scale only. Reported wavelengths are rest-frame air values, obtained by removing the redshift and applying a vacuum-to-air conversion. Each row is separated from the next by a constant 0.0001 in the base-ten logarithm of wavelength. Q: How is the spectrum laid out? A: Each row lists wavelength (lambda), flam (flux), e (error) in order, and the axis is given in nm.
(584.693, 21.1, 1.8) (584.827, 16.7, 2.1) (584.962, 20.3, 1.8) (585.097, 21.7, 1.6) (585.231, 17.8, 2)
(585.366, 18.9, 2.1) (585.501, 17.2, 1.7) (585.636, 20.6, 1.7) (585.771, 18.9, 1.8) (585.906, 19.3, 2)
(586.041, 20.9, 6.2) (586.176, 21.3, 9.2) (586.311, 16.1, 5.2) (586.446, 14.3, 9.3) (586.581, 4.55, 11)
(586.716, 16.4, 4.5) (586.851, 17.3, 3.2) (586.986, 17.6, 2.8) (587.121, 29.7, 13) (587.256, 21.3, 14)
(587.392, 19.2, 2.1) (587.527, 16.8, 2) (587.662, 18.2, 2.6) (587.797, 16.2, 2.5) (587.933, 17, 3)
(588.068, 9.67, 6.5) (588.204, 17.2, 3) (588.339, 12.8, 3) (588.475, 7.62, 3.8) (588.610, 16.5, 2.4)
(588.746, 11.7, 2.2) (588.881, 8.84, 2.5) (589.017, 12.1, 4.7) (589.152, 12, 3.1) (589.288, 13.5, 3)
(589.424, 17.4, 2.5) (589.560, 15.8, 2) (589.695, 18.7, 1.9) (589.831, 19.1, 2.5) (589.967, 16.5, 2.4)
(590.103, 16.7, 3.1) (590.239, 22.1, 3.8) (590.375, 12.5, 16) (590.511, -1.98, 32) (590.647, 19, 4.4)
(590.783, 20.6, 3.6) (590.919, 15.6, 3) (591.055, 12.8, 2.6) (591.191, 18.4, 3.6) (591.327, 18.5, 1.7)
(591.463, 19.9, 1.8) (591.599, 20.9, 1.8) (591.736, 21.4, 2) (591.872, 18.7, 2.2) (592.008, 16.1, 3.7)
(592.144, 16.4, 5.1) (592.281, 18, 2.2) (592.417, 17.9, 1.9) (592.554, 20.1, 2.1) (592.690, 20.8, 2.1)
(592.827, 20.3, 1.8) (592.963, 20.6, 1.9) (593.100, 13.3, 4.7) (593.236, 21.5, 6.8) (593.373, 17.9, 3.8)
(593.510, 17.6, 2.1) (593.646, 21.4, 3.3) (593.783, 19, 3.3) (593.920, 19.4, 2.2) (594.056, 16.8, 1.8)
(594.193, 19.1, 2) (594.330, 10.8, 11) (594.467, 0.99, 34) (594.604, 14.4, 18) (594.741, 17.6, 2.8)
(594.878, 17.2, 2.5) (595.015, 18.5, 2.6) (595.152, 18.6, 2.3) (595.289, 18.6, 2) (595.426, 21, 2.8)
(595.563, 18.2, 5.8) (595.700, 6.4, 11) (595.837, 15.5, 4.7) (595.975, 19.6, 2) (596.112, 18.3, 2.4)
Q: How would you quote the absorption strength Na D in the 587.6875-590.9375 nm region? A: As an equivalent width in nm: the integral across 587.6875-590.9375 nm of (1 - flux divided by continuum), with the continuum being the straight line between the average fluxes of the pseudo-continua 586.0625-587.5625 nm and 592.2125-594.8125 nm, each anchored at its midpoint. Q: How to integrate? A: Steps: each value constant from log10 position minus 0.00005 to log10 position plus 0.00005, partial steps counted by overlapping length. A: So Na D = 0.57 nm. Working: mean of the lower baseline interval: 17.8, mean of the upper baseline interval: 17.2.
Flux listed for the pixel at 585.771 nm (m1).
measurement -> 18.9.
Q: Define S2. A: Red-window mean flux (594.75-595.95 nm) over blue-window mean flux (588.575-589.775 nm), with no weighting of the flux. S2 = 1.20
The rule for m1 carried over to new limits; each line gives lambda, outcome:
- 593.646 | 21.4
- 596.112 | 18.3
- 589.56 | 15.8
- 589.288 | 13.5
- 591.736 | 21.4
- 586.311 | 16.1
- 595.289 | 18.6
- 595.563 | 18.2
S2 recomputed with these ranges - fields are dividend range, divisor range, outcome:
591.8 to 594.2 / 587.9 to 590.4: 1.27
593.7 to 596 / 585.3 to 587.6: 0.87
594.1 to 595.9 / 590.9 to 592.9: 0.82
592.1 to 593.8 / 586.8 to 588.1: 1.02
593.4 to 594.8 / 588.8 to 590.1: 1.05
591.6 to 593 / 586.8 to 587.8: 0.96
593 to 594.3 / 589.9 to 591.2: 1.21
